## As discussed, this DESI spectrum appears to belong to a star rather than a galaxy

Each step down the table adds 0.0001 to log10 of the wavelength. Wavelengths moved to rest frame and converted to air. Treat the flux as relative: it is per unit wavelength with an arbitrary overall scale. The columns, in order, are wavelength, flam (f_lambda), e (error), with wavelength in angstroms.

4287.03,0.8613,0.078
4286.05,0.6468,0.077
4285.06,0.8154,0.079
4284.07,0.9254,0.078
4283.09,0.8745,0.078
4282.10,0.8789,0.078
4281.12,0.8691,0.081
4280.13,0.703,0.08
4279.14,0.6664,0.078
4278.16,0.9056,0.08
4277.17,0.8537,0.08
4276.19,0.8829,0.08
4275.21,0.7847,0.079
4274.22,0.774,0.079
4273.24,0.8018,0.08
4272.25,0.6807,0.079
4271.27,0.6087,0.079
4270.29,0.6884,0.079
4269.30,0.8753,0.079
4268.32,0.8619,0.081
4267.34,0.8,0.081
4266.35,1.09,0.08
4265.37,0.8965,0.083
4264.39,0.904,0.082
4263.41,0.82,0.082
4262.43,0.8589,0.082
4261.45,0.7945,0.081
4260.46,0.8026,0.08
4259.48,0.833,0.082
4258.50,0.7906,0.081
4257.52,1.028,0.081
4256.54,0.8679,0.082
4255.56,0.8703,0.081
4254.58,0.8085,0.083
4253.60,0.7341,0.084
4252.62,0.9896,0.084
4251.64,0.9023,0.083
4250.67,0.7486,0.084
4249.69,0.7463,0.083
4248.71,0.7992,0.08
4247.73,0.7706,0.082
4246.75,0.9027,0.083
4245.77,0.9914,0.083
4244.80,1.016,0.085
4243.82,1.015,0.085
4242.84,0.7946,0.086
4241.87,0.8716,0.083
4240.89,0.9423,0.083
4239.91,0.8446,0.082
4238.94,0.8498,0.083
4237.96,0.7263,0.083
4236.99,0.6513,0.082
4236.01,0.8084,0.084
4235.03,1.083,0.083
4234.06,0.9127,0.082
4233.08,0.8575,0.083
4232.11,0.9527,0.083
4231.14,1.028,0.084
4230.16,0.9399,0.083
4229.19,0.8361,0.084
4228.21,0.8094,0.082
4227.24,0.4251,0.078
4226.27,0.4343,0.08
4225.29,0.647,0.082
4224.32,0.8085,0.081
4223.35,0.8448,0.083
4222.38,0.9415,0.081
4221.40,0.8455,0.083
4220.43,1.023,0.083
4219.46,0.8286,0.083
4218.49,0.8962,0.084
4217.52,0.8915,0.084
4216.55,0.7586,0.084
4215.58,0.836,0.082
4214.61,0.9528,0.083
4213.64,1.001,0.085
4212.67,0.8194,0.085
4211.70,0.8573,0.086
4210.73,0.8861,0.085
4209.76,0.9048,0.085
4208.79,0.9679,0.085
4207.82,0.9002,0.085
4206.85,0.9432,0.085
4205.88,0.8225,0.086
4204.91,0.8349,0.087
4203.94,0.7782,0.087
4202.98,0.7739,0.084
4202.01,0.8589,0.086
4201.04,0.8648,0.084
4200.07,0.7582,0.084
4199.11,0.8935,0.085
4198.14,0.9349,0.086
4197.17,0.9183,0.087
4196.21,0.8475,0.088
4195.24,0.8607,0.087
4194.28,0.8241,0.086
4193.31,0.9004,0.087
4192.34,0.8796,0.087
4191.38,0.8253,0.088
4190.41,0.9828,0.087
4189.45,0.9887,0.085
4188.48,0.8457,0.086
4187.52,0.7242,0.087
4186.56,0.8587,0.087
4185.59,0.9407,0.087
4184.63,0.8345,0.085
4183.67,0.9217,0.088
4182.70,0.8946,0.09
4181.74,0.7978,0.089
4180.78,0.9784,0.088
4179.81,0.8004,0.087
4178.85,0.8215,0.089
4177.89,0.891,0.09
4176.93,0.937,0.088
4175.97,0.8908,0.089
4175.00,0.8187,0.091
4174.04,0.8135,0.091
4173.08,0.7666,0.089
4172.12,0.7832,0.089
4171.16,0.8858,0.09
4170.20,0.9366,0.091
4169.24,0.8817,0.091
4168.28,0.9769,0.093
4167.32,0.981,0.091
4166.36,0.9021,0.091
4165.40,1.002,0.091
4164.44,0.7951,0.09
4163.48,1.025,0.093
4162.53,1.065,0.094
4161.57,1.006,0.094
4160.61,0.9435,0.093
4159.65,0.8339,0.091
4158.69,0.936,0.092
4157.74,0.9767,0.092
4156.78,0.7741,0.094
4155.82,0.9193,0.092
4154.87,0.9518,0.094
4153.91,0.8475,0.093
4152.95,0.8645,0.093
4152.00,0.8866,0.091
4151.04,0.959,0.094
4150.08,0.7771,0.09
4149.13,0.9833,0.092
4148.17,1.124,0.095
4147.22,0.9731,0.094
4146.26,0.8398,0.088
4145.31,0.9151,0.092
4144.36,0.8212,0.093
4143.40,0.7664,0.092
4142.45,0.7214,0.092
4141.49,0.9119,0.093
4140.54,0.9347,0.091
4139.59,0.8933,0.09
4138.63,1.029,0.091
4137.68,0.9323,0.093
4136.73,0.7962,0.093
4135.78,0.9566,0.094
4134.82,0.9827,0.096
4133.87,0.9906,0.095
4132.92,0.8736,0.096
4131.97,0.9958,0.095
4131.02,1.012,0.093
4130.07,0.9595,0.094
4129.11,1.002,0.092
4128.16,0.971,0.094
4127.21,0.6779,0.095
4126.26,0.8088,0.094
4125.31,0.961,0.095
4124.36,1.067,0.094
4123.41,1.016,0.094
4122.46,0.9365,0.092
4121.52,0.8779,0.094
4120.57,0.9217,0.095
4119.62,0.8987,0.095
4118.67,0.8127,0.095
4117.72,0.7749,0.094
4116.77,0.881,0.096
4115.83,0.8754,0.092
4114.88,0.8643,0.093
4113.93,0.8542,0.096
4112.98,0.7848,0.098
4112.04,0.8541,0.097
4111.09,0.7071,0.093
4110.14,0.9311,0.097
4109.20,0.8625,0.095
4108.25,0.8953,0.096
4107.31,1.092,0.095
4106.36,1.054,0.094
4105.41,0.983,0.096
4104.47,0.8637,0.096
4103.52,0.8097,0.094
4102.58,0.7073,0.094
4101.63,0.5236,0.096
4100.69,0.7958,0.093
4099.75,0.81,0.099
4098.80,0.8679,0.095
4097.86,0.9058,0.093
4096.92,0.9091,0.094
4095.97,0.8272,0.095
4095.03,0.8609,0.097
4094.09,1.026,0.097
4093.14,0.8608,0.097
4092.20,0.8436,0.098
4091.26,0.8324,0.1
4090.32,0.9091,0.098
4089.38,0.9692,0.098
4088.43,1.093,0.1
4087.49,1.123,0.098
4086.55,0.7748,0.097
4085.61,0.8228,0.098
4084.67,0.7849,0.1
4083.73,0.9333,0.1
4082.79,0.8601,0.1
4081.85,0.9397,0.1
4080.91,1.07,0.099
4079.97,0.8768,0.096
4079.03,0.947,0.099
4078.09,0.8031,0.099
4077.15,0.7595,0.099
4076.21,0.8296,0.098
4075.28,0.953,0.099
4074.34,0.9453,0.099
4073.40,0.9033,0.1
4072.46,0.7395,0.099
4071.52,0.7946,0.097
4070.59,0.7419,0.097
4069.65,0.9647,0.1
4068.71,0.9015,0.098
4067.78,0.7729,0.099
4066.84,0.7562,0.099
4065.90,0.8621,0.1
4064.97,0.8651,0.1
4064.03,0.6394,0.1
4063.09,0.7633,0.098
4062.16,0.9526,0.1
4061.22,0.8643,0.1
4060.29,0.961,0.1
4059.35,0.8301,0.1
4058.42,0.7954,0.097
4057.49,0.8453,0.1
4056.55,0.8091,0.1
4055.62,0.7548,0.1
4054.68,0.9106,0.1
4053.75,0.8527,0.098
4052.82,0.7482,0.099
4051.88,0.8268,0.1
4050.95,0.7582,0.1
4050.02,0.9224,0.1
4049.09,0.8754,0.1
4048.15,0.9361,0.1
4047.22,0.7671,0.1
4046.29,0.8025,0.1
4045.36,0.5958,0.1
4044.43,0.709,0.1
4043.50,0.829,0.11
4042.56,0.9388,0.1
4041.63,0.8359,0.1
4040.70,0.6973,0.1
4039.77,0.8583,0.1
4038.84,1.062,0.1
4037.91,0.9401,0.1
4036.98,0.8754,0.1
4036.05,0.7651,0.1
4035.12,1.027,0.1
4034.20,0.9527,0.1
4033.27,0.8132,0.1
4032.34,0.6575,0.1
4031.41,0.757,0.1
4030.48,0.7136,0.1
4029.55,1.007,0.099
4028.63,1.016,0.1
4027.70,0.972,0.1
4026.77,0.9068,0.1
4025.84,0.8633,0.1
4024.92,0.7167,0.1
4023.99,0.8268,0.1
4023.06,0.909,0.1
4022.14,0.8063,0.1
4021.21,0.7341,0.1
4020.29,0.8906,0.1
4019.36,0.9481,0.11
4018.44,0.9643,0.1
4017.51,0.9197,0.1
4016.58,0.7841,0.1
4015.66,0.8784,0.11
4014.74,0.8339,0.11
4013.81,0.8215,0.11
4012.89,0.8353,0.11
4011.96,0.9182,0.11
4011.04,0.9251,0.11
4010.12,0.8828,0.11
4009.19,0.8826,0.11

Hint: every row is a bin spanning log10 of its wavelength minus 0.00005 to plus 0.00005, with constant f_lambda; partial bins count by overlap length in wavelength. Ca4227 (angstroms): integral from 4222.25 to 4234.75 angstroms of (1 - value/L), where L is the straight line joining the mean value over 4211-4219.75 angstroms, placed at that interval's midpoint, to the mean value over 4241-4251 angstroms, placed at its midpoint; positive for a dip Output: 1.0 angstroms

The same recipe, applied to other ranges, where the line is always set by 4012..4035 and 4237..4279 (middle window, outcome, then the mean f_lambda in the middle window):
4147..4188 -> -2.4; 0.899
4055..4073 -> 0.7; 0.823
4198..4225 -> -0.8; 0.87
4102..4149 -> -2.7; 0.901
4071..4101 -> -1.1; 0.887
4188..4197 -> -0.4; 0.885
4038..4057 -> 0.7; 0.827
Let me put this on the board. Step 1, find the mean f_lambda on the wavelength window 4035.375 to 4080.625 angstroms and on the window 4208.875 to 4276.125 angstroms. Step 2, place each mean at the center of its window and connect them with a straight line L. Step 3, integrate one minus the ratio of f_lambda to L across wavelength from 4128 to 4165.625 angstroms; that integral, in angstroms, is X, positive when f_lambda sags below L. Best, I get -3.7 angstroms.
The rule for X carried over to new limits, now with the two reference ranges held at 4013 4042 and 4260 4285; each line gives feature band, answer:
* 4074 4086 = -0.4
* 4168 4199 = -1.3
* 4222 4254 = -0.3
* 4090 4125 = -0.9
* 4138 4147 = -0.3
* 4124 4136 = -1.3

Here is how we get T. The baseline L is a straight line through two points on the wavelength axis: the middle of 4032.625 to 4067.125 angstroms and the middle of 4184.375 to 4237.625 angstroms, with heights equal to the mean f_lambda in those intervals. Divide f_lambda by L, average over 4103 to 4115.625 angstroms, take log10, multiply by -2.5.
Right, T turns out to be -0.05 mag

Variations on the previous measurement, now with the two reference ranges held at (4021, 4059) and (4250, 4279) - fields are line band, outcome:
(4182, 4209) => -0.04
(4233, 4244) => -0.03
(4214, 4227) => 0.02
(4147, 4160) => -0.10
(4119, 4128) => -0.09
